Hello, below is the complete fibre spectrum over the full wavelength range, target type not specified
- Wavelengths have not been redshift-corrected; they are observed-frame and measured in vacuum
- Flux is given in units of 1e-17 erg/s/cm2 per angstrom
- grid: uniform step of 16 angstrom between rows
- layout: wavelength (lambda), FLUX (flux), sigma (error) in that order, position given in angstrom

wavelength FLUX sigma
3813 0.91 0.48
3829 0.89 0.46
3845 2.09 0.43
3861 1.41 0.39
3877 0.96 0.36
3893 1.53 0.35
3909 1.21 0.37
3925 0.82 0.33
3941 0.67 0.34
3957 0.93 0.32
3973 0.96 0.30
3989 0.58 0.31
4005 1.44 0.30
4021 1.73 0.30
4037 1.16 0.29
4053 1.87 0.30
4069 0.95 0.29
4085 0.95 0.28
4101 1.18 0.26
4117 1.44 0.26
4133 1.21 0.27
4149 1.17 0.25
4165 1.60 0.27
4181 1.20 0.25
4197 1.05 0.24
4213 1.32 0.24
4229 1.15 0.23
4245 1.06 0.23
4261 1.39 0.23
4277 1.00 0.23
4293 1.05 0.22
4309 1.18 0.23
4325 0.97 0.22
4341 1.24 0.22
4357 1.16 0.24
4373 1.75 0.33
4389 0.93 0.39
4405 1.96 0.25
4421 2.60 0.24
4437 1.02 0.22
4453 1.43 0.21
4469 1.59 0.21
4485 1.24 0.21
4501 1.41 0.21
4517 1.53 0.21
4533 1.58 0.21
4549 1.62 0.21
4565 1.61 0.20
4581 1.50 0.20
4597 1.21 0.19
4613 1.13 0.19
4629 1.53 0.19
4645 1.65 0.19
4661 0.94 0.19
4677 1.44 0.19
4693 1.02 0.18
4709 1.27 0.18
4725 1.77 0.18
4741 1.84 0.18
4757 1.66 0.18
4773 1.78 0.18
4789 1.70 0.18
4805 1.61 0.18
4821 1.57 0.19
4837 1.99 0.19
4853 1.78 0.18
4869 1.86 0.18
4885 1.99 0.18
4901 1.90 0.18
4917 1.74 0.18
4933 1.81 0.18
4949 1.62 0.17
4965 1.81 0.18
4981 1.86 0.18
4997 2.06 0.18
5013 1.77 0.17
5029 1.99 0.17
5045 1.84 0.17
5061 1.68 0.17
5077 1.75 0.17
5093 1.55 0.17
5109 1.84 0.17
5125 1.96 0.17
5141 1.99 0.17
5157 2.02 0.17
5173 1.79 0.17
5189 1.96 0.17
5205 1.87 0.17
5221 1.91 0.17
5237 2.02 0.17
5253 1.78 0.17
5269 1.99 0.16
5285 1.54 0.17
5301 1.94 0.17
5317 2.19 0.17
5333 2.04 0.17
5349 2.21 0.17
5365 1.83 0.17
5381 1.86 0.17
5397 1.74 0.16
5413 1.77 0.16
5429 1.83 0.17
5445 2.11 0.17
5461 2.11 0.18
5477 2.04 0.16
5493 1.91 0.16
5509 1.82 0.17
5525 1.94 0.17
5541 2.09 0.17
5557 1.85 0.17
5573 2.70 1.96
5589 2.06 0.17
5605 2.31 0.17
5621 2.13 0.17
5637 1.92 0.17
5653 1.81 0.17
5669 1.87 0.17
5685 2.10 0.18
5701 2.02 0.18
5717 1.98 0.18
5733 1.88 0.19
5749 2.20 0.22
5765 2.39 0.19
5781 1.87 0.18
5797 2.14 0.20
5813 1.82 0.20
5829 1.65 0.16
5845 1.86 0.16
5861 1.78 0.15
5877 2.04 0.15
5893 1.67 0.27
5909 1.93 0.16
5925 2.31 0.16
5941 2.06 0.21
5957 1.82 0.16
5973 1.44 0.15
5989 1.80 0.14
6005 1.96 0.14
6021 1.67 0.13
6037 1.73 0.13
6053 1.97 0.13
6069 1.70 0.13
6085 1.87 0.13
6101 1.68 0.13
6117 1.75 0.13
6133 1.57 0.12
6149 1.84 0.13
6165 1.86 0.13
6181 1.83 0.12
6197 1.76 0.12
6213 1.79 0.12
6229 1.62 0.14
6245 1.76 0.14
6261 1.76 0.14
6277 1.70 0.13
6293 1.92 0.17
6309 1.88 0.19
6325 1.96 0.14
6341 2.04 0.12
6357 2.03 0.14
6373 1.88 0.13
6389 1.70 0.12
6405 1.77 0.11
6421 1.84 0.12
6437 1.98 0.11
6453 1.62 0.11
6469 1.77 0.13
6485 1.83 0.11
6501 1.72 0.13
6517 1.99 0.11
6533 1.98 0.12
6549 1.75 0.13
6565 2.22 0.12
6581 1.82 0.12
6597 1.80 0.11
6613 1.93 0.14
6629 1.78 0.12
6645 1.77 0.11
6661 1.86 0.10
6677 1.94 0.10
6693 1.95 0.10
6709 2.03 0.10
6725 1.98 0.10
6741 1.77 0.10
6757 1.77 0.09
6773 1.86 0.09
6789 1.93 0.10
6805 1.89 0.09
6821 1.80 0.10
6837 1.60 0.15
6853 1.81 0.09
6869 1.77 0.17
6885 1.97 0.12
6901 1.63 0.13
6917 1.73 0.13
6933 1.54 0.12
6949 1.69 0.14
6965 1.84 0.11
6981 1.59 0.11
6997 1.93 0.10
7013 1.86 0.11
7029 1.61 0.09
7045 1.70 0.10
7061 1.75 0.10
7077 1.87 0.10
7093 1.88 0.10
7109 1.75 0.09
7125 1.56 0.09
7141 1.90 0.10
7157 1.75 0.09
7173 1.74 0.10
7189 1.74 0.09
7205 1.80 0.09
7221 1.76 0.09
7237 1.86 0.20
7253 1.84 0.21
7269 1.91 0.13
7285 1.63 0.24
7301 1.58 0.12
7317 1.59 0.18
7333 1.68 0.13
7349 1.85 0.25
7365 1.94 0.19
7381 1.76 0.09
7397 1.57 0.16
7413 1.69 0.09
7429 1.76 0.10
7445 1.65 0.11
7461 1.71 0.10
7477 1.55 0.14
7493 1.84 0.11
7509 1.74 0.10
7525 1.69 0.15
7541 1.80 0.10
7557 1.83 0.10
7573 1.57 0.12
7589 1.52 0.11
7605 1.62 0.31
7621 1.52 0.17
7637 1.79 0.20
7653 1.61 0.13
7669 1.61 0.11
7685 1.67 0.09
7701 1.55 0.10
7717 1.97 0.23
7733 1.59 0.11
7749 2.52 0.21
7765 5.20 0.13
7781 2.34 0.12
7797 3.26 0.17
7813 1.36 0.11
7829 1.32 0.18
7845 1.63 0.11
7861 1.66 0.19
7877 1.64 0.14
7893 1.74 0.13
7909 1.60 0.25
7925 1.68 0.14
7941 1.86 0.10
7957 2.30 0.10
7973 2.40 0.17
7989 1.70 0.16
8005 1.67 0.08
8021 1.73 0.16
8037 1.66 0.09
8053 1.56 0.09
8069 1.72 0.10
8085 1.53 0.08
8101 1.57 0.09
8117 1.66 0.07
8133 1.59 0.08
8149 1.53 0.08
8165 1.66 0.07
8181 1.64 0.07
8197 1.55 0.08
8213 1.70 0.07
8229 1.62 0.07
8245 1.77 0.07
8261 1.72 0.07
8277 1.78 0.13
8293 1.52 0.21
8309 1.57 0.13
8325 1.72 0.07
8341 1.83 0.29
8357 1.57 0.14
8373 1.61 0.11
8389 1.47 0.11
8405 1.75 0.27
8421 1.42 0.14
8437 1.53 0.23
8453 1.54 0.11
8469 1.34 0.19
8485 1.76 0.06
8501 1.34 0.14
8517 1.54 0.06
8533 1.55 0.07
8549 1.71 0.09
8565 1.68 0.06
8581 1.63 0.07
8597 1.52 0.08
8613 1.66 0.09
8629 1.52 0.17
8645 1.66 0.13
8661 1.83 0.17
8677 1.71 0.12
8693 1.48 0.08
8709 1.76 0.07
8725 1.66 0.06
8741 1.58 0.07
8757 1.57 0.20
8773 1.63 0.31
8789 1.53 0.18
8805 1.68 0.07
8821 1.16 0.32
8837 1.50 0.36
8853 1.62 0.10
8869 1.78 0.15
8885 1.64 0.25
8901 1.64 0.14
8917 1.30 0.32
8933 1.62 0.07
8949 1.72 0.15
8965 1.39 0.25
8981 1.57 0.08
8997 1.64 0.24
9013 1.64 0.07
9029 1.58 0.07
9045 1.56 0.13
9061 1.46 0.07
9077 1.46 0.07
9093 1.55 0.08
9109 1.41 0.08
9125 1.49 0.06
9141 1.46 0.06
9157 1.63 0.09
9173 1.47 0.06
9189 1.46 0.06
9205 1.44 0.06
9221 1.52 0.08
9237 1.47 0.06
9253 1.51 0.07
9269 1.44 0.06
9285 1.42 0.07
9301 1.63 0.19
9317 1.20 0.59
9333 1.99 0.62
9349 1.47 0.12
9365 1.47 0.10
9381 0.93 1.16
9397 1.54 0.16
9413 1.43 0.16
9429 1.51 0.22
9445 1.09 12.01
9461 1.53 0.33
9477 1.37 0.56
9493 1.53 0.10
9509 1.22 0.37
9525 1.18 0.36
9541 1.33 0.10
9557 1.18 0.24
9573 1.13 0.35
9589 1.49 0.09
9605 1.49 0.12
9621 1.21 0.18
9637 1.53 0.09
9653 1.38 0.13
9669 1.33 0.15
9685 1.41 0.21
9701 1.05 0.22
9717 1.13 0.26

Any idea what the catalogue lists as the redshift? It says 0.18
